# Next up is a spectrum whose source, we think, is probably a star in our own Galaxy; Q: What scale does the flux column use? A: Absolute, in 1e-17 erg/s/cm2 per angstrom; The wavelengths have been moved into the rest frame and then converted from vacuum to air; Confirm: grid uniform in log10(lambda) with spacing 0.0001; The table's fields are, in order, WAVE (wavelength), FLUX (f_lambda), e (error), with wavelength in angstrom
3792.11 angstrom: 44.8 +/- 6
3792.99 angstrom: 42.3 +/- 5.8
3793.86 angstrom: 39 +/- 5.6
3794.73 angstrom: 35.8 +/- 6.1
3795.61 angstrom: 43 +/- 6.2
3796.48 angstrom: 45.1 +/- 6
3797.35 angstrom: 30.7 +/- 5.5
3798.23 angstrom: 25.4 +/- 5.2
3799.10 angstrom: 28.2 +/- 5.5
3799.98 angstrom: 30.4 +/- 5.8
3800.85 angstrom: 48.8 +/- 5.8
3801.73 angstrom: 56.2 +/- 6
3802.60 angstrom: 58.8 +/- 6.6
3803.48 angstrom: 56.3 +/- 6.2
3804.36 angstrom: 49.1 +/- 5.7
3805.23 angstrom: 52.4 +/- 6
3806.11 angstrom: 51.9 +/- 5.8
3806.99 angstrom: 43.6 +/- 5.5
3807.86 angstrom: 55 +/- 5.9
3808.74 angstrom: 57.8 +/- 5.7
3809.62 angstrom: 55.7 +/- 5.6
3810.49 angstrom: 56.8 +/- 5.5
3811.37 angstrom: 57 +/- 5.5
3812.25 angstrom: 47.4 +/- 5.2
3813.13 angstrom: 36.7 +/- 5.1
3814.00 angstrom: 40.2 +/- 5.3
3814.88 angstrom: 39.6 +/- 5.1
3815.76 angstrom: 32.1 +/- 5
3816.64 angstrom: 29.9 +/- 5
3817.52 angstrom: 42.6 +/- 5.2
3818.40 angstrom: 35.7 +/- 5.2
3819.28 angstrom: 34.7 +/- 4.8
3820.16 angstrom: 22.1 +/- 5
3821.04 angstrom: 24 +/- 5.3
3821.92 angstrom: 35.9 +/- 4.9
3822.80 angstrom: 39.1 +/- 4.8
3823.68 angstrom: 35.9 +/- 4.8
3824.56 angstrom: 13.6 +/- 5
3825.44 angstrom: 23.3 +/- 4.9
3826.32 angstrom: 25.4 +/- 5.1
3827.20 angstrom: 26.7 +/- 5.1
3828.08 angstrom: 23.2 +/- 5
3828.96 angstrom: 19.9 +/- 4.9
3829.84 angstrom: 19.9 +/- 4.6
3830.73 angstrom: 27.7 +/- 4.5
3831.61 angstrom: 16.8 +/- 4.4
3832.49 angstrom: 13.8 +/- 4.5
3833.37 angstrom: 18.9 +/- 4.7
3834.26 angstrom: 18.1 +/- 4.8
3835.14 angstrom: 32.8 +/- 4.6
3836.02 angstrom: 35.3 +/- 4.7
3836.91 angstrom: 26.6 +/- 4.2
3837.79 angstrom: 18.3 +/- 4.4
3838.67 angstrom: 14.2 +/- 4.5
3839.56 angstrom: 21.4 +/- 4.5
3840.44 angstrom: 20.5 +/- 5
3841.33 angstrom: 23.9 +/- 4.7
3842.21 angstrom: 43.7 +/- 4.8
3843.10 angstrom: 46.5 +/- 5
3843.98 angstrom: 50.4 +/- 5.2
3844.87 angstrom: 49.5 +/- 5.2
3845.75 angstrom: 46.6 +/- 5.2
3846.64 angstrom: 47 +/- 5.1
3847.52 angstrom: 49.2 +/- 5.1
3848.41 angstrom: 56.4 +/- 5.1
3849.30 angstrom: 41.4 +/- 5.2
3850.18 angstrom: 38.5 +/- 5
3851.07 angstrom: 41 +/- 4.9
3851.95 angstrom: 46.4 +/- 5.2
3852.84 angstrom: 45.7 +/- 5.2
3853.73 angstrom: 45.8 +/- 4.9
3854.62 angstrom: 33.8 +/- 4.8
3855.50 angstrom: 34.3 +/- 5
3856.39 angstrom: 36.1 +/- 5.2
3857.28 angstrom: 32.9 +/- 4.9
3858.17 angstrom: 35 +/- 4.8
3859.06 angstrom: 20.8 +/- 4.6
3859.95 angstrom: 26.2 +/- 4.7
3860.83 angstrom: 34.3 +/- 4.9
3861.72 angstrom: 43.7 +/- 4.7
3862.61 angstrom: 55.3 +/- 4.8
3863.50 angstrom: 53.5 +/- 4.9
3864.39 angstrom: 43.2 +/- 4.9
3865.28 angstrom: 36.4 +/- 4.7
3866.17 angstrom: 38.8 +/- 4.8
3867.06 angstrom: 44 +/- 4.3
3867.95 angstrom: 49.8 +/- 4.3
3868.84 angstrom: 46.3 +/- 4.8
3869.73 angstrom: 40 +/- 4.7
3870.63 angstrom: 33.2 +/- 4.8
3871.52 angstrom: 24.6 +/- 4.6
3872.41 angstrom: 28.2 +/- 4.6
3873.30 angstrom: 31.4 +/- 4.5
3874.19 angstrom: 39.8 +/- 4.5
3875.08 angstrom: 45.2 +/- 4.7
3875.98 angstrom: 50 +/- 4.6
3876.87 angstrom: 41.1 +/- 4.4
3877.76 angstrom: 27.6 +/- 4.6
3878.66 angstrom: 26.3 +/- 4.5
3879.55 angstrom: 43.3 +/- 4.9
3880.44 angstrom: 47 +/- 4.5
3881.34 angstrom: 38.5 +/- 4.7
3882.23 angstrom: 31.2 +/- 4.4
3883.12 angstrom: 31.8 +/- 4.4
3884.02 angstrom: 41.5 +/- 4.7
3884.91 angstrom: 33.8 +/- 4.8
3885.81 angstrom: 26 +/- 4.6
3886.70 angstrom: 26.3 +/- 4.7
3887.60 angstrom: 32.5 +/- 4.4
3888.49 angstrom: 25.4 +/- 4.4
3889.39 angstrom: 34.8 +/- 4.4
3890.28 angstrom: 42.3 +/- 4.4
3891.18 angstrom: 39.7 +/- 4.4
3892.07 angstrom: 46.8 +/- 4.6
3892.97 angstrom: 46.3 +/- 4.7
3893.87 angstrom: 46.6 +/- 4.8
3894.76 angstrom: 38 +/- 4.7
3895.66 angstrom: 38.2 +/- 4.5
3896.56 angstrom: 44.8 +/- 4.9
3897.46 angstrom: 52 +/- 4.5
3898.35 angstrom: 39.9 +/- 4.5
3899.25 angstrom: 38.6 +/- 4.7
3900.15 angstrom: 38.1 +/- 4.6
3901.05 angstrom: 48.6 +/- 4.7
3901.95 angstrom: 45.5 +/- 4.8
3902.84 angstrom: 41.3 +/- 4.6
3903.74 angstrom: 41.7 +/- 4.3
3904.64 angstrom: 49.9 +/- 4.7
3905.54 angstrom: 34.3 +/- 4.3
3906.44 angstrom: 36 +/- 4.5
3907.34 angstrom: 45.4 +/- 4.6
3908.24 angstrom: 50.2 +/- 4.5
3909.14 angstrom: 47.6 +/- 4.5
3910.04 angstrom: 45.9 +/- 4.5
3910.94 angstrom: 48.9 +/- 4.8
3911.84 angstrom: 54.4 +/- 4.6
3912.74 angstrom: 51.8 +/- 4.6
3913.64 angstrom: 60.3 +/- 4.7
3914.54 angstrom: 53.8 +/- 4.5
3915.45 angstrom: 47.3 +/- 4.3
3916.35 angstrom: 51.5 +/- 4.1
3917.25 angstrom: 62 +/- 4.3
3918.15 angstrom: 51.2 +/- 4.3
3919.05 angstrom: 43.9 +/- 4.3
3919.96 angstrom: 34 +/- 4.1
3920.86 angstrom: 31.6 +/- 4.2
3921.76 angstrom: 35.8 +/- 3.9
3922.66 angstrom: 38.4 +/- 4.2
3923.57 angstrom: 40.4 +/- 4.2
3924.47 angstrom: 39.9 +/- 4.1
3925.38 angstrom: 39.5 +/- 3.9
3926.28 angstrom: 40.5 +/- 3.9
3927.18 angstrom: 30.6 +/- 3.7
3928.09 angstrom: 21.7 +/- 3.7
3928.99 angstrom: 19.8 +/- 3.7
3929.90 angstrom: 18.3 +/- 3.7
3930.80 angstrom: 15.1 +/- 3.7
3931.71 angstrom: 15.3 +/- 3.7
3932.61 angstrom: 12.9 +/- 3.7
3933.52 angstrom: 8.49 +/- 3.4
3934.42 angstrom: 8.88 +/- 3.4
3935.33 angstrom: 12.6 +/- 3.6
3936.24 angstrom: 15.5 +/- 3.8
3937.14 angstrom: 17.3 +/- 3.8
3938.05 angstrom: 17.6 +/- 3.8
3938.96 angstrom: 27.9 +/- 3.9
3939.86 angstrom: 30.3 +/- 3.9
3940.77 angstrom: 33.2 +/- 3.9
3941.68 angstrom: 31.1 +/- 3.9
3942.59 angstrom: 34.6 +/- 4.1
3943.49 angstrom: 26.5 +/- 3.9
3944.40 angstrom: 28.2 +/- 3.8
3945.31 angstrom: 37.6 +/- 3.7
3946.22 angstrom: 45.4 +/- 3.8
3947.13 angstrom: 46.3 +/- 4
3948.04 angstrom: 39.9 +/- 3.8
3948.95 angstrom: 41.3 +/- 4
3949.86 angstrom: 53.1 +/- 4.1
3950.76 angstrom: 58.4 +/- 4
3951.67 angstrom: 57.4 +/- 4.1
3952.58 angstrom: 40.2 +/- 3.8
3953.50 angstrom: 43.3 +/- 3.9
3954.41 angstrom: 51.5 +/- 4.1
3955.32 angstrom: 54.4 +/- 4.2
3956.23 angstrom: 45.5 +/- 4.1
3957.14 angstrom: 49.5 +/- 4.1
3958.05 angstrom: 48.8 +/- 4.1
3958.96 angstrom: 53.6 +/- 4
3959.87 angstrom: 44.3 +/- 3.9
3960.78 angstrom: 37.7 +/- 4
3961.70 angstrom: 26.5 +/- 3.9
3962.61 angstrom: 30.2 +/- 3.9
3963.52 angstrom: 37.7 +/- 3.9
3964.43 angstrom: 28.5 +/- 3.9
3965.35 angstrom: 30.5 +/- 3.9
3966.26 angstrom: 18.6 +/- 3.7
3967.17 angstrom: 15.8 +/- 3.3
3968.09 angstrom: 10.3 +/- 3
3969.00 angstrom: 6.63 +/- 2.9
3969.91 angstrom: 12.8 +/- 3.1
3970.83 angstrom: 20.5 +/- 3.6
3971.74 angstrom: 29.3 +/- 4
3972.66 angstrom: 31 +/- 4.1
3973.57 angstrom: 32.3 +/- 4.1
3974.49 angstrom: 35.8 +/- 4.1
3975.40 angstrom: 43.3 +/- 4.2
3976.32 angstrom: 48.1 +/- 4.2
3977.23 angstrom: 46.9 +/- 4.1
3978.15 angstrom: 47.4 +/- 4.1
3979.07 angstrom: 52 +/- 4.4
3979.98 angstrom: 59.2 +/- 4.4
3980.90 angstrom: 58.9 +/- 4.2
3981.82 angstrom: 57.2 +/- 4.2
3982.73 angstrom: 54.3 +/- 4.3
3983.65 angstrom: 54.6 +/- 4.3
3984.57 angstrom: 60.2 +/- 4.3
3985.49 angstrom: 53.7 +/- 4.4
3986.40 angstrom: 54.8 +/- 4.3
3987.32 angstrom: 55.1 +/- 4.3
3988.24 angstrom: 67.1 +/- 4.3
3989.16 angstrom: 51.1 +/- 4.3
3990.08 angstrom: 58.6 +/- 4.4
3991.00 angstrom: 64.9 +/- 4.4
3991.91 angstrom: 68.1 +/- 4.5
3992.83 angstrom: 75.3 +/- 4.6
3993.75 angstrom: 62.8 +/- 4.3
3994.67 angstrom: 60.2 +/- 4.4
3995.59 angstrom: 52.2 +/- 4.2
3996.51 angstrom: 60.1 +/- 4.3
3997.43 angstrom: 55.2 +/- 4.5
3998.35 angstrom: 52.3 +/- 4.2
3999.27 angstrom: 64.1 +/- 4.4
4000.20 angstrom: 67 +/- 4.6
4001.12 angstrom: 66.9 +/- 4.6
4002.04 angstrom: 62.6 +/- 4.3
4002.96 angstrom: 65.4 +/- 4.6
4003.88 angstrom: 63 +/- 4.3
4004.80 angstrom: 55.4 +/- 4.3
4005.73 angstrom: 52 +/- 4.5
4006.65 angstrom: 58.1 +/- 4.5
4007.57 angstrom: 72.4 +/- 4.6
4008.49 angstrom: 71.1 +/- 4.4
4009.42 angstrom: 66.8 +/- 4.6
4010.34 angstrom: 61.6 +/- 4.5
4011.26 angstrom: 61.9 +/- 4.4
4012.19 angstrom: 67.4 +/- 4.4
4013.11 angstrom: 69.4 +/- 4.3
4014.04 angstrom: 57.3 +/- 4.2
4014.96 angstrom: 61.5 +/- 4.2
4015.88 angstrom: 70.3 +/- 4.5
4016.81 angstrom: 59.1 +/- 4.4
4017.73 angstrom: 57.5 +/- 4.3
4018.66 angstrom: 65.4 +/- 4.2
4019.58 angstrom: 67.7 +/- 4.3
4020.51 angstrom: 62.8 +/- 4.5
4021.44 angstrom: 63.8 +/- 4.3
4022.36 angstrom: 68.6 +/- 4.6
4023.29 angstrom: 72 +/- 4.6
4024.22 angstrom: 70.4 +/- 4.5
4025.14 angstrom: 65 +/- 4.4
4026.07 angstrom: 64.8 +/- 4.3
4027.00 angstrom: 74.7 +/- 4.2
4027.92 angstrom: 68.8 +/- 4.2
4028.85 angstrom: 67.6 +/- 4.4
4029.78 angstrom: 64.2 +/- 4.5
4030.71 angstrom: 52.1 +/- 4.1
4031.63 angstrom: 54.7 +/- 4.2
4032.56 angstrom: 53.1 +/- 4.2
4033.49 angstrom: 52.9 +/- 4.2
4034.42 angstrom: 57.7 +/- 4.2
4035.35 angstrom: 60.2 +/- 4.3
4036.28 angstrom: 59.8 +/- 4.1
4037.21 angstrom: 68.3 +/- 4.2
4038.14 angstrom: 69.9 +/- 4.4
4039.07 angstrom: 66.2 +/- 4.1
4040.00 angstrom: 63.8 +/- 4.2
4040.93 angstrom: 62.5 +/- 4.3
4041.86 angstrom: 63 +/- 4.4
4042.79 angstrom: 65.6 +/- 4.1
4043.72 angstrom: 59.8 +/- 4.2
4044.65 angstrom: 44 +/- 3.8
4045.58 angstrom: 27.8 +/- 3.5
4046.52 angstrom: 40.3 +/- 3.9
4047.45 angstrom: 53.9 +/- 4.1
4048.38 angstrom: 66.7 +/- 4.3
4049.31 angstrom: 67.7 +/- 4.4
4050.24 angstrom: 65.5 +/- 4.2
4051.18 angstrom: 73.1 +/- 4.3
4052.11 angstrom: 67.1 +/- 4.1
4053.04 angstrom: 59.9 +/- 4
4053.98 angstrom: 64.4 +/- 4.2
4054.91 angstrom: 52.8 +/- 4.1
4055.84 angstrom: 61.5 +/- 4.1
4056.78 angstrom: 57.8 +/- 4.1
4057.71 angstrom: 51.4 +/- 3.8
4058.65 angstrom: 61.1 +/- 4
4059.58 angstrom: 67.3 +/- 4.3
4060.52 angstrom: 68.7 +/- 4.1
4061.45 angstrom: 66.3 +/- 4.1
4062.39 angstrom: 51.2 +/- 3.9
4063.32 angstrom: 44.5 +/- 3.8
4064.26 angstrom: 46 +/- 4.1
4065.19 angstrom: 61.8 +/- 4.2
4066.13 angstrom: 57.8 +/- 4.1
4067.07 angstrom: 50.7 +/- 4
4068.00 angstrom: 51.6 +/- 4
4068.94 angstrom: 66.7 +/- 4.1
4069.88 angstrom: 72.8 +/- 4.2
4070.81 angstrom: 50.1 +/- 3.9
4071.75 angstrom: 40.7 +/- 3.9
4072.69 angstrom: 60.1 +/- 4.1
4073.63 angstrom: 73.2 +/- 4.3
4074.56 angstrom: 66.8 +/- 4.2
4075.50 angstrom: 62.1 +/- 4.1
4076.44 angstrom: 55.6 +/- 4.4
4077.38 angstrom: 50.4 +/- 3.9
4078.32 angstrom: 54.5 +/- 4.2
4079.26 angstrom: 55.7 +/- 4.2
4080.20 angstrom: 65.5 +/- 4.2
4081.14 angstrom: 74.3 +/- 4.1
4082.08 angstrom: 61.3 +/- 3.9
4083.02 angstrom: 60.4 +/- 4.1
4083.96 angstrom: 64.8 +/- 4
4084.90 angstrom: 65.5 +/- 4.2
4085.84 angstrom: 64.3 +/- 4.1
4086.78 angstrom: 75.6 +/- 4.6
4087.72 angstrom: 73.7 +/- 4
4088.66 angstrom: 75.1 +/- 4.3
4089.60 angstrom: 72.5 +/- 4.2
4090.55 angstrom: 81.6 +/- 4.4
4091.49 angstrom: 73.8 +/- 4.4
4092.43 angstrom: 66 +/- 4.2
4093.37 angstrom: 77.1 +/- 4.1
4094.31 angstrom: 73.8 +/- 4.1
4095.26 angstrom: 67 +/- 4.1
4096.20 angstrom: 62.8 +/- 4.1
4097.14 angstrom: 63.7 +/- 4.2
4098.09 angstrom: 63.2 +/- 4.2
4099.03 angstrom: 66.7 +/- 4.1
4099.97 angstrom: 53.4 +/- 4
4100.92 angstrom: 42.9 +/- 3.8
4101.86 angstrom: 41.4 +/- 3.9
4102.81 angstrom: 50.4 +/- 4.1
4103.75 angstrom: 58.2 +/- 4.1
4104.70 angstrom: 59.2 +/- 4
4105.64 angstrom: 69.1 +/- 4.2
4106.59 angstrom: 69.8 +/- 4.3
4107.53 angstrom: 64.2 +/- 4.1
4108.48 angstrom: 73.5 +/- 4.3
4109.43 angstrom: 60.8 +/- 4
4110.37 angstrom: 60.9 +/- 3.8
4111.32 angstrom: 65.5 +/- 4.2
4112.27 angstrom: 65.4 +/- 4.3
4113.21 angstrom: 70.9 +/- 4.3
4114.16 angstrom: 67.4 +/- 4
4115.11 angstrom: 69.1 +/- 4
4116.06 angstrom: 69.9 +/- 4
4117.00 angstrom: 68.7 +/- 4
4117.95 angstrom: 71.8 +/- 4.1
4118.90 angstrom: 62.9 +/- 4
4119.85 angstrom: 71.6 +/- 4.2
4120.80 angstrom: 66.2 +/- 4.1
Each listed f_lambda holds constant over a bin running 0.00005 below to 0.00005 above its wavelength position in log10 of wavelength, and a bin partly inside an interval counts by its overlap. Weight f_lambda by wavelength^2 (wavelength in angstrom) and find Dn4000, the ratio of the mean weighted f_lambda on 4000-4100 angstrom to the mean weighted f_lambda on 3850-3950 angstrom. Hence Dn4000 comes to 1.8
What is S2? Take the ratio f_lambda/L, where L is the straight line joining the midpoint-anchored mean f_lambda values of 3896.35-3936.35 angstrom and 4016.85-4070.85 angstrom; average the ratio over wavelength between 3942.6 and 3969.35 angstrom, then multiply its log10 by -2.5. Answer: 0.17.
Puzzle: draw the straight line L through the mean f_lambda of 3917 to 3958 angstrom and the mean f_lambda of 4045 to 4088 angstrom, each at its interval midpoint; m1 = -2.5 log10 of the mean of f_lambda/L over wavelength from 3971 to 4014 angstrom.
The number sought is -0.24 mag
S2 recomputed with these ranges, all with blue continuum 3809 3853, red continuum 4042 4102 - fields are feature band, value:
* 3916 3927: 0.056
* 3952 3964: 0.116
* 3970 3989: 0.076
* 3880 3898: 0.069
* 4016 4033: -0.152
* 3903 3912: -0.056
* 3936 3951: 0.339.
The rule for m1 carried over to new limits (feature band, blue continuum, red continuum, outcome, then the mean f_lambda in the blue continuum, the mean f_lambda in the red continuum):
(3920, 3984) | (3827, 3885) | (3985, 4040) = 0.449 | 35.6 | 62.6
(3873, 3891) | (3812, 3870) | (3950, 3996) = 0.059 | 34.6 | 45.2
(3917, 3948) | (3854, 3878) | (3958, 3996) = 0.369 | 38.1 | 44.2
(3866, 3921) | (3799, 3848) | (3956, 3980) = -0.175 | 36.2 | 34.4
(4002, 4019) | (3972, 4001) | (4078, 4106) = -0.108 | 54.9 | 64.5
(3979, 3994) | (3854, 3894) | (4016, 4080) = -0.141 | 37.4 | 60.2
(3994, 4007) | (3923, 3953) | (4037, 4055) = -0.244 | 30.5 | 60.2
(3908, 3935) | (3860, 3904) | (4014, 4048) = 0.201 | 39.3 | 61.1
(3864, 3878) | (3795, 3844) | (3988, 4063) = 0.079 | 35.2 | 61.8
